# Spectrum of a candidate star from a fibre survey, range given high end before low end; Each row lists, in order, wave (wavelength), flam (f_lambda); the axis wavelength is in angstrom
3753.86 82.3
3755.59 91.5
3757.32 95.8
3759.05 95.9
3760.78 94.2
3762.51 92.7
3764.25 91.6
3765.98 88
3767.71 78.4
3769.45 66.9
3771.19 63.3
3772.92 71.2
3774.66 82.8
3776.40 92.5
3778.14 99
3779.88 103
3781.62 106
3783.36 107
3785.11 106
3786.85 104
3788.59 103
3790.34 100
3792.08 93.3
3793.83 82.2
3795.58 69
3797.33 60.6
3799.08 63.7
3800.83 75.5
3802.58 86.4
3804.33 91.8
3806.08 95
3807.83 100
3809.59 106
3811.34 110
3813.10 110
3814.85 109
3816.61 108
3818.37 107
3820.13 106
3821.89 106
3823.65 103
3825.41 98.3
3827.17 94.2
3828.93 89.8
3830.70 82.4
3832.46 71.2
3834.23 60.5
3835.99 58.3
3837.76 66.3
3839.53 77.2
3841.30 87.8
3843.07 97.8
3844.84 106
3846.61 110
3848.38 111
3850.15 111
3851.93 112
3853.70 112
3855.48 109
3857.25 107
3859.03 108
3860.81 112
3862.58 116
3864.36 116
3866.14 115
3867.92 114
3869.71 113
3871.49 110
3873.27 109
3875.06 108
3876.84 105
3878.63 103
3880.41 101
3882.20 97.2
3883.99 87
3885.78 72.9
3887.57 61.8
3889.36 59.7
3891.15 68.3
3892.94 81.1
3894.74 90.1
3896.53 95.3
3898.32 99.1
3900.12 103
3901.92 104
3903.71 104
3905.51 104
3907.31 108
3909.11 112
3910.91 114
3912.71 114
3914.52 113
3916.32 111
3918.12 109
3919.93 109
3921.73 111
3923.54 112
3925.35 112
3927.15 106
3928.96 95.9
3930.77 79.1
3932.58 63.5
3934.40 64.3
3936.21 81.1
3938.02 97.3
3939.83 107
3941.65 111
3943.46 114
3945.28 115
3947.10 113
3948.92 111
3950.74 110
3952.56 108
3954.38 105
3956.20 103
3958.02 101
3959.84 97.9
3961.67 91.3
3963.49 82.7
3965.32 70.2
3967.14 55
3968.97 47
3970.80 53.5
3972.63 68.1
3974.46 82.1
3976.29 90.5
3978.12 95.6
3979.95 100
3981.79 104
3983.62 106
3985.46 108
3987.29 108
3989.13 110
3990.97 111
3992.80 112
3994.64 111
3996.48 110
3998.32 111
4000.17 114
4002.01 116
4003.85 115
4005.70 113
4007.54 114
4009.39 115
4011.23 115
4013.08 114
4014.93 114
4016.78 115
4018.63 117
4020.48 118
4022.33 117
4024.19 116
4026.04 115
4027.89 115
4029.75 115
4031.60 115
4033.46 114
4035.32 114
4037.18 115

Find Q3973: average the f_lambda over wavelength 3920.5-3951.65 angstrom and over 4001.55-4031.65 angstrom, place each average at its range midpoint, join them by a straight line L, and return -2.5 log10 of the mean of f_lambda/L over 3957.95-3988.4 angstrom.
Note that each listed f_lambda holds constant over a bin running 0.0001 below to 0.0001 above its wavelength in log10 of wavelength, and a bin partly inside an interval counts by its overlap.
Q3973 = 0.24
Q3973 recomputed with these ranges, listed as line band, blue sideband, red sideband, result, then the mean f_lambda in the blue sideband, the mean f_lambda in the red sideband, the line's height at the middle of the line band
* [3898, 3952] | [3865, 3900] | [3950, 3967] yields -0.10 mag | 94.5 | 94.6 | 94.6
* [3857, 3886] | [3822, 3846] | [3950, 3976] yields -0.25 mag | 85.1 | 83.9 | 84.7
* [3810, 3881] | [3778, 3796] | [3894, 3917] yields 0.01 mag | 98.1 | 106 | 102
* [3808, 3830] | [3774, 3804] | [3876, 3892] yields -0.17 mag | 90.3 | 83.9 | 88.3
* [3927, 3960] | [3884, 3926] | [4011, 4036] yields 0.05 mag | 98.3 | 115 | 104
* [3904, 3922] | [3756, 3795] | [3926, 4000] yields -0.17 mag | 91.5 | 95.5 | 94.4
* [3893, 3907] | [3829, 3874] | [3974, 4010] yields 0.03 mag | 99.5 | 108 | 102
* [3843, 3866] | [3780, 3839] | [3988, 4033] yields -0.14 mag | 91.8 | 114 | 96.8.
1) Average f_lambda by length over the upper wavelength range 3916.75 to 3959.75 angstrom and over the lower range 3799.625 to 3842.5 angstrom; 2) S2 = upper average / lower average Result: 1.11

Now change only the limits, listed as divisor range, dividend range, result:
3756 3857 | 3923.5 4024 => 1.09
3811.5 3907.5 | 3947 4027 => 1.05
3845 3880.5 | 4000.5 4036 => 1.04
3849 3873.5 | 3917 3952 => 0.91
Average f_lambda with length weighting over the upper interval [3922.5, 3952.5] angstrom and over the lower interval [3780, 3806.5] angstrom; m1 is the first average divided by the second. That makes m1 1.11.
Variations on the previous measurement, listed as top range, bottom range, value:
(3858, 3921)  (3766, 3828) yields 1.09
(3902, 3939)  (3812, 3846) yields 1.10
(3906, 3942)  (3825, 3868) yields 1.04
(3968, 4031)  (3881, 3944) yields 1.10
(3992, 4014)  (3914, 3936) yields 1.16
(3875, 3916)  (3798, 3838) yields 1.05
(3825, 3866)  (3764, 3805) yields 1.11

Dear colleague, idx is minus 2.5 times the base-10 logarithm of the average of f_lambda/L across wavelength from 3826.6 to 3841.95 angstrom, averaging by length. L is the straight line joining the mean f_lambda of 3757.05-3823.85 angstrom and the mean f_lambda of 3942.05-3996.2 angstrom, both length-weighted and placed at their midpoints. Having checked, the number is 0.229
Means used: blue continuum 92.8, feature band 75.8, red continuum 96.3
